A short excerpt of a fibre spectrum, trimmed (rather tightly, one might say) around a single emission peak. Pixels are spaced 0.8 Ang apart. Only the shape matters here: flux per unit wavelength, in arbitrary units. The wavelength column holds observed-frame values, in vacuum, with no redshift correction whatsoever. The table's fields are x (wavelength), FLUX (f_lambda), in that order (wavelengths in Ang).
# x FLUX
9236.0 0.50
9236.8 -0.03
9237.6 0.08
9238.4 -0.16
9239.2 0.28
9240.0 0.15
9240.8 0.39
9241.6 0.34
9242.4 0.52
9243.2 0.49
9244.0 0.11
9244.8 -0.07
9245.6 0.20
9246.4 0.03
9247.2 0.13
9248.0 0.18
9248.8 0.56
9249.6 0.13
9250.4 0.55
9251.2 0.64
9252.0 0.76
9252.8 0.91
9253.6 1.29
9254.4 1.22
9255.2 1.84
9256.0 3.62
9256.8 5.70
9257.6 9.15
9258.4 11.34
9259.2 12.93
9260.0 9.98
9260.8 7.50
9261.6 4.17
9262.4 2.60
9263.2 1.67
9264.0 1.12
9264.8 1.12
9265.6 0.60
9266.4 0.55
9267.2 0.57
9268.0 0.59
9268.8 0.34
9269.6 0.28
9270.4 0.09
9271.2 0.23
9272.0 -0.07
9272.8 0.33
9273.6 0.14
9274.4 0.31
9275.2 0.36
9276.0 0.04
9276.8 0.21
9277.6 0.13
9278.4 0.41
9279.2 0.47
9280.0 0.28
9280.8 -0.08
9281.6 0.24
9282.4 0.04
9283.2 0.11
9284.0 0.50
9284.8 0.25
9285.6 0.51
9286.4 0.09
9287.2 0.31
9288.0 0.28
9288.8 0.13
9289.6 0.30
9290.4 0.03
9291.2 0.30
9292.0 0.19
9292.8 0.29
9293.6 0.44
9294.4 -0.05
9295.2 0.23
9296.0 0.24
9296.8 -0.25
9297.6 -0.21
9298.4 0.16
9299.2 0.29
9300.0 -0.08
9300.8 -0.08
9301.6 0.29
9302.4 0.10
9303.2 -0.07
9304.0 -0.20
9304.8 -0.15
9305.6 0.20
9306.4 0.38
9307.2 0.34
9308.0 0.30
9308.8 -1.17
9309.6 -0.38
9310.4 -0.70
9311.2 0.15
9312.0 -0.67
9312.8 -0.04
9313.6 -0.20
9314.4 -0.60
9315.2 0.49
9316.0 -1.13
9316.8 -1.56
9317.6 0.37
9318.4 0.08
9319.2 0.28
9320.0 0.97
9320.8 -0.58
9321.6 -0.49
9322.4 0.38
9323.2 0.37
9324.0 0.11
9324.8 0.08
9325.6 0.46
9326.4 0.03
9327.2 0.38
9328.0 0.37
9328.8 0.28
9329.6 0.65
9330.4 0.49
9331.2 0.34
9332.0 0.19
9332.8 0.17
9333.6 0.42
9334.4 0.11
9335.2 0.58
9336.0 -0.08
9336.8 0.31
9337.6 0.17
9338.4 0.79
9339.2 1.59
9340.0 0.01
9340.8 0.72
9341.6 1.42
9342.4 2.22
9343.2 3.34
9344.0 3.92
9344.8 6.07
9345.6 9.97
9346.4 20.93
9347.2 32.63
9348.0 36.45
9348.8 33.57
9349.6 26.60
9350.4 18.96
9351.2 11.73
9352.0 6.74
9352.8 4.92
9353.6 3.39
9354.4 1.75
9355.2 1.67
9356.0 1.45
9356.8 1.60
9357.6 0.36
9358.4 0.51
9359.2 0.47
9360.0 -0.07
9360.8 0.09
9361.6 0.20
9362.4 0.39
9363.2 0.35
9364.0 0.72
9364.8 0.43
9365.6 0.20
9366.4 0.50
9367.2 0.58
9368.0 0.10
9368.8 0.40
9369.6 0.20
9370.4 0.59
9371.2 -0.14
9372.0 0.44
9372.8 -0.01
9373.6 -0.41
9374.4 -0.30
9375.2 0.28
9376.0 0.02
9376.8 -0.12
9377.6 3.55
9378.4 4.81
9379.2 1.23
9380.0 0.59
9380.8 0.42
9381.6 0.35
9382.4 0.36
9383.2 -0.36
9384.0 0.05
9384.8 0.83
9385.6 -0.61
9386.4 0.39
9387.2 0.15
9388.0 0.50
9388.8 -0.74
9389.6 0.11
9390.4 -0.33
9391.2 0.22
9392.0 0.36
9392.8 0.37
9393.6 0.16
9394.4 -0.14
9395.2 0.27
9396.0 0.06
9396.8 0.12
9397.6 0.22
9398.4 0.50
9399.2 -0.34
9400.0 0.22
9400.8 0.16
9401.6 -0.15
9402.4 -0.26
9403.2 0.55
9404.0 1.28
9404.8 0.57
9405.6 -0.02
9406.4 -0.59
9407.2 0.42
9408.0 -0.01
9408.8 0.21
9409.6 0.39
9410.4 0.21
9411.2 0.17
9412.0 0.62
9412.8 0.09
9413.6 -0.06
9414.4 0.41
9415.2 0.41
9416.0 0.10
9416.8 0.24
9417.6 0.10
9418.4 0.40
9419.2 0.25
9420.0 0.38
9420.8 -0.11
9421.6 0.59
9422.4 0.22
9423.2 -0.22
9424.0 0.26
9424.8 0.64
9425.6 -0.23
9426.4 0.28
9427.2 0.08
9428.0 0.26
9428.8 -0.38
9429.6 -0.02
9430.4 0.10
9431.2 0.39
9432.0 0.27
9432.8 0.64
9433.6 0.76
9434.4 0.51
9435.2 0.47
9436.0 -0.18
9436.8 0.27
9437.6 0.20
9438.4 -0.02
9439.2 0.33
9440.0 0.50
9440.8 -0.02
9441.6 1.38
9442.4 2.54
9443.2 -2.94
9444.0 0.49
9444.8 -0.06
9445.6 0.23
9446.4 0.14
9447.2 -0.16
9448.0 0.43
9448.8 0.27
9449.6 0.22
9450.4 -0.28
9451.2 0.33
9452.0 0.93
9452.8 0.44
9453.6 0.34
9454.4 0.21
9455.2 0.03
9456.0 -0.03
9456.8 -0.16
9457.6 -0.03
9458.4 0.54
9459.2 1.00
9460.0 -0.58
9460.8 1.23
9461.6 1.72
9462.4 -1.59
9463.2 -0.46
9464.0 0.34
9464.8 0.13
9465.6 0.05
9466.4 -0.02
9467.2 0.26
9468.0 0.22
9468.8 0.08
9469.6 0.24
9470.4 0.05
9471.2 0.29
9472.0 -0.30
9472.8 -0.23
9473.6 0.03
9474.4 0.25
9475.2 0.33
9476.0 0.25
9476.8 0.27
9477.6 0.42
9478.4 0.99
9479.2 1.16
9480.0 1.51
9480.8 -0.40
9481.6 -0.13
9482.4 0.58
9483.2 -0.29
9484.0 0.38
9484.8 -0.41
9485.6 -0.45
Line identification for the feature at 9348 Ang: [O III]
